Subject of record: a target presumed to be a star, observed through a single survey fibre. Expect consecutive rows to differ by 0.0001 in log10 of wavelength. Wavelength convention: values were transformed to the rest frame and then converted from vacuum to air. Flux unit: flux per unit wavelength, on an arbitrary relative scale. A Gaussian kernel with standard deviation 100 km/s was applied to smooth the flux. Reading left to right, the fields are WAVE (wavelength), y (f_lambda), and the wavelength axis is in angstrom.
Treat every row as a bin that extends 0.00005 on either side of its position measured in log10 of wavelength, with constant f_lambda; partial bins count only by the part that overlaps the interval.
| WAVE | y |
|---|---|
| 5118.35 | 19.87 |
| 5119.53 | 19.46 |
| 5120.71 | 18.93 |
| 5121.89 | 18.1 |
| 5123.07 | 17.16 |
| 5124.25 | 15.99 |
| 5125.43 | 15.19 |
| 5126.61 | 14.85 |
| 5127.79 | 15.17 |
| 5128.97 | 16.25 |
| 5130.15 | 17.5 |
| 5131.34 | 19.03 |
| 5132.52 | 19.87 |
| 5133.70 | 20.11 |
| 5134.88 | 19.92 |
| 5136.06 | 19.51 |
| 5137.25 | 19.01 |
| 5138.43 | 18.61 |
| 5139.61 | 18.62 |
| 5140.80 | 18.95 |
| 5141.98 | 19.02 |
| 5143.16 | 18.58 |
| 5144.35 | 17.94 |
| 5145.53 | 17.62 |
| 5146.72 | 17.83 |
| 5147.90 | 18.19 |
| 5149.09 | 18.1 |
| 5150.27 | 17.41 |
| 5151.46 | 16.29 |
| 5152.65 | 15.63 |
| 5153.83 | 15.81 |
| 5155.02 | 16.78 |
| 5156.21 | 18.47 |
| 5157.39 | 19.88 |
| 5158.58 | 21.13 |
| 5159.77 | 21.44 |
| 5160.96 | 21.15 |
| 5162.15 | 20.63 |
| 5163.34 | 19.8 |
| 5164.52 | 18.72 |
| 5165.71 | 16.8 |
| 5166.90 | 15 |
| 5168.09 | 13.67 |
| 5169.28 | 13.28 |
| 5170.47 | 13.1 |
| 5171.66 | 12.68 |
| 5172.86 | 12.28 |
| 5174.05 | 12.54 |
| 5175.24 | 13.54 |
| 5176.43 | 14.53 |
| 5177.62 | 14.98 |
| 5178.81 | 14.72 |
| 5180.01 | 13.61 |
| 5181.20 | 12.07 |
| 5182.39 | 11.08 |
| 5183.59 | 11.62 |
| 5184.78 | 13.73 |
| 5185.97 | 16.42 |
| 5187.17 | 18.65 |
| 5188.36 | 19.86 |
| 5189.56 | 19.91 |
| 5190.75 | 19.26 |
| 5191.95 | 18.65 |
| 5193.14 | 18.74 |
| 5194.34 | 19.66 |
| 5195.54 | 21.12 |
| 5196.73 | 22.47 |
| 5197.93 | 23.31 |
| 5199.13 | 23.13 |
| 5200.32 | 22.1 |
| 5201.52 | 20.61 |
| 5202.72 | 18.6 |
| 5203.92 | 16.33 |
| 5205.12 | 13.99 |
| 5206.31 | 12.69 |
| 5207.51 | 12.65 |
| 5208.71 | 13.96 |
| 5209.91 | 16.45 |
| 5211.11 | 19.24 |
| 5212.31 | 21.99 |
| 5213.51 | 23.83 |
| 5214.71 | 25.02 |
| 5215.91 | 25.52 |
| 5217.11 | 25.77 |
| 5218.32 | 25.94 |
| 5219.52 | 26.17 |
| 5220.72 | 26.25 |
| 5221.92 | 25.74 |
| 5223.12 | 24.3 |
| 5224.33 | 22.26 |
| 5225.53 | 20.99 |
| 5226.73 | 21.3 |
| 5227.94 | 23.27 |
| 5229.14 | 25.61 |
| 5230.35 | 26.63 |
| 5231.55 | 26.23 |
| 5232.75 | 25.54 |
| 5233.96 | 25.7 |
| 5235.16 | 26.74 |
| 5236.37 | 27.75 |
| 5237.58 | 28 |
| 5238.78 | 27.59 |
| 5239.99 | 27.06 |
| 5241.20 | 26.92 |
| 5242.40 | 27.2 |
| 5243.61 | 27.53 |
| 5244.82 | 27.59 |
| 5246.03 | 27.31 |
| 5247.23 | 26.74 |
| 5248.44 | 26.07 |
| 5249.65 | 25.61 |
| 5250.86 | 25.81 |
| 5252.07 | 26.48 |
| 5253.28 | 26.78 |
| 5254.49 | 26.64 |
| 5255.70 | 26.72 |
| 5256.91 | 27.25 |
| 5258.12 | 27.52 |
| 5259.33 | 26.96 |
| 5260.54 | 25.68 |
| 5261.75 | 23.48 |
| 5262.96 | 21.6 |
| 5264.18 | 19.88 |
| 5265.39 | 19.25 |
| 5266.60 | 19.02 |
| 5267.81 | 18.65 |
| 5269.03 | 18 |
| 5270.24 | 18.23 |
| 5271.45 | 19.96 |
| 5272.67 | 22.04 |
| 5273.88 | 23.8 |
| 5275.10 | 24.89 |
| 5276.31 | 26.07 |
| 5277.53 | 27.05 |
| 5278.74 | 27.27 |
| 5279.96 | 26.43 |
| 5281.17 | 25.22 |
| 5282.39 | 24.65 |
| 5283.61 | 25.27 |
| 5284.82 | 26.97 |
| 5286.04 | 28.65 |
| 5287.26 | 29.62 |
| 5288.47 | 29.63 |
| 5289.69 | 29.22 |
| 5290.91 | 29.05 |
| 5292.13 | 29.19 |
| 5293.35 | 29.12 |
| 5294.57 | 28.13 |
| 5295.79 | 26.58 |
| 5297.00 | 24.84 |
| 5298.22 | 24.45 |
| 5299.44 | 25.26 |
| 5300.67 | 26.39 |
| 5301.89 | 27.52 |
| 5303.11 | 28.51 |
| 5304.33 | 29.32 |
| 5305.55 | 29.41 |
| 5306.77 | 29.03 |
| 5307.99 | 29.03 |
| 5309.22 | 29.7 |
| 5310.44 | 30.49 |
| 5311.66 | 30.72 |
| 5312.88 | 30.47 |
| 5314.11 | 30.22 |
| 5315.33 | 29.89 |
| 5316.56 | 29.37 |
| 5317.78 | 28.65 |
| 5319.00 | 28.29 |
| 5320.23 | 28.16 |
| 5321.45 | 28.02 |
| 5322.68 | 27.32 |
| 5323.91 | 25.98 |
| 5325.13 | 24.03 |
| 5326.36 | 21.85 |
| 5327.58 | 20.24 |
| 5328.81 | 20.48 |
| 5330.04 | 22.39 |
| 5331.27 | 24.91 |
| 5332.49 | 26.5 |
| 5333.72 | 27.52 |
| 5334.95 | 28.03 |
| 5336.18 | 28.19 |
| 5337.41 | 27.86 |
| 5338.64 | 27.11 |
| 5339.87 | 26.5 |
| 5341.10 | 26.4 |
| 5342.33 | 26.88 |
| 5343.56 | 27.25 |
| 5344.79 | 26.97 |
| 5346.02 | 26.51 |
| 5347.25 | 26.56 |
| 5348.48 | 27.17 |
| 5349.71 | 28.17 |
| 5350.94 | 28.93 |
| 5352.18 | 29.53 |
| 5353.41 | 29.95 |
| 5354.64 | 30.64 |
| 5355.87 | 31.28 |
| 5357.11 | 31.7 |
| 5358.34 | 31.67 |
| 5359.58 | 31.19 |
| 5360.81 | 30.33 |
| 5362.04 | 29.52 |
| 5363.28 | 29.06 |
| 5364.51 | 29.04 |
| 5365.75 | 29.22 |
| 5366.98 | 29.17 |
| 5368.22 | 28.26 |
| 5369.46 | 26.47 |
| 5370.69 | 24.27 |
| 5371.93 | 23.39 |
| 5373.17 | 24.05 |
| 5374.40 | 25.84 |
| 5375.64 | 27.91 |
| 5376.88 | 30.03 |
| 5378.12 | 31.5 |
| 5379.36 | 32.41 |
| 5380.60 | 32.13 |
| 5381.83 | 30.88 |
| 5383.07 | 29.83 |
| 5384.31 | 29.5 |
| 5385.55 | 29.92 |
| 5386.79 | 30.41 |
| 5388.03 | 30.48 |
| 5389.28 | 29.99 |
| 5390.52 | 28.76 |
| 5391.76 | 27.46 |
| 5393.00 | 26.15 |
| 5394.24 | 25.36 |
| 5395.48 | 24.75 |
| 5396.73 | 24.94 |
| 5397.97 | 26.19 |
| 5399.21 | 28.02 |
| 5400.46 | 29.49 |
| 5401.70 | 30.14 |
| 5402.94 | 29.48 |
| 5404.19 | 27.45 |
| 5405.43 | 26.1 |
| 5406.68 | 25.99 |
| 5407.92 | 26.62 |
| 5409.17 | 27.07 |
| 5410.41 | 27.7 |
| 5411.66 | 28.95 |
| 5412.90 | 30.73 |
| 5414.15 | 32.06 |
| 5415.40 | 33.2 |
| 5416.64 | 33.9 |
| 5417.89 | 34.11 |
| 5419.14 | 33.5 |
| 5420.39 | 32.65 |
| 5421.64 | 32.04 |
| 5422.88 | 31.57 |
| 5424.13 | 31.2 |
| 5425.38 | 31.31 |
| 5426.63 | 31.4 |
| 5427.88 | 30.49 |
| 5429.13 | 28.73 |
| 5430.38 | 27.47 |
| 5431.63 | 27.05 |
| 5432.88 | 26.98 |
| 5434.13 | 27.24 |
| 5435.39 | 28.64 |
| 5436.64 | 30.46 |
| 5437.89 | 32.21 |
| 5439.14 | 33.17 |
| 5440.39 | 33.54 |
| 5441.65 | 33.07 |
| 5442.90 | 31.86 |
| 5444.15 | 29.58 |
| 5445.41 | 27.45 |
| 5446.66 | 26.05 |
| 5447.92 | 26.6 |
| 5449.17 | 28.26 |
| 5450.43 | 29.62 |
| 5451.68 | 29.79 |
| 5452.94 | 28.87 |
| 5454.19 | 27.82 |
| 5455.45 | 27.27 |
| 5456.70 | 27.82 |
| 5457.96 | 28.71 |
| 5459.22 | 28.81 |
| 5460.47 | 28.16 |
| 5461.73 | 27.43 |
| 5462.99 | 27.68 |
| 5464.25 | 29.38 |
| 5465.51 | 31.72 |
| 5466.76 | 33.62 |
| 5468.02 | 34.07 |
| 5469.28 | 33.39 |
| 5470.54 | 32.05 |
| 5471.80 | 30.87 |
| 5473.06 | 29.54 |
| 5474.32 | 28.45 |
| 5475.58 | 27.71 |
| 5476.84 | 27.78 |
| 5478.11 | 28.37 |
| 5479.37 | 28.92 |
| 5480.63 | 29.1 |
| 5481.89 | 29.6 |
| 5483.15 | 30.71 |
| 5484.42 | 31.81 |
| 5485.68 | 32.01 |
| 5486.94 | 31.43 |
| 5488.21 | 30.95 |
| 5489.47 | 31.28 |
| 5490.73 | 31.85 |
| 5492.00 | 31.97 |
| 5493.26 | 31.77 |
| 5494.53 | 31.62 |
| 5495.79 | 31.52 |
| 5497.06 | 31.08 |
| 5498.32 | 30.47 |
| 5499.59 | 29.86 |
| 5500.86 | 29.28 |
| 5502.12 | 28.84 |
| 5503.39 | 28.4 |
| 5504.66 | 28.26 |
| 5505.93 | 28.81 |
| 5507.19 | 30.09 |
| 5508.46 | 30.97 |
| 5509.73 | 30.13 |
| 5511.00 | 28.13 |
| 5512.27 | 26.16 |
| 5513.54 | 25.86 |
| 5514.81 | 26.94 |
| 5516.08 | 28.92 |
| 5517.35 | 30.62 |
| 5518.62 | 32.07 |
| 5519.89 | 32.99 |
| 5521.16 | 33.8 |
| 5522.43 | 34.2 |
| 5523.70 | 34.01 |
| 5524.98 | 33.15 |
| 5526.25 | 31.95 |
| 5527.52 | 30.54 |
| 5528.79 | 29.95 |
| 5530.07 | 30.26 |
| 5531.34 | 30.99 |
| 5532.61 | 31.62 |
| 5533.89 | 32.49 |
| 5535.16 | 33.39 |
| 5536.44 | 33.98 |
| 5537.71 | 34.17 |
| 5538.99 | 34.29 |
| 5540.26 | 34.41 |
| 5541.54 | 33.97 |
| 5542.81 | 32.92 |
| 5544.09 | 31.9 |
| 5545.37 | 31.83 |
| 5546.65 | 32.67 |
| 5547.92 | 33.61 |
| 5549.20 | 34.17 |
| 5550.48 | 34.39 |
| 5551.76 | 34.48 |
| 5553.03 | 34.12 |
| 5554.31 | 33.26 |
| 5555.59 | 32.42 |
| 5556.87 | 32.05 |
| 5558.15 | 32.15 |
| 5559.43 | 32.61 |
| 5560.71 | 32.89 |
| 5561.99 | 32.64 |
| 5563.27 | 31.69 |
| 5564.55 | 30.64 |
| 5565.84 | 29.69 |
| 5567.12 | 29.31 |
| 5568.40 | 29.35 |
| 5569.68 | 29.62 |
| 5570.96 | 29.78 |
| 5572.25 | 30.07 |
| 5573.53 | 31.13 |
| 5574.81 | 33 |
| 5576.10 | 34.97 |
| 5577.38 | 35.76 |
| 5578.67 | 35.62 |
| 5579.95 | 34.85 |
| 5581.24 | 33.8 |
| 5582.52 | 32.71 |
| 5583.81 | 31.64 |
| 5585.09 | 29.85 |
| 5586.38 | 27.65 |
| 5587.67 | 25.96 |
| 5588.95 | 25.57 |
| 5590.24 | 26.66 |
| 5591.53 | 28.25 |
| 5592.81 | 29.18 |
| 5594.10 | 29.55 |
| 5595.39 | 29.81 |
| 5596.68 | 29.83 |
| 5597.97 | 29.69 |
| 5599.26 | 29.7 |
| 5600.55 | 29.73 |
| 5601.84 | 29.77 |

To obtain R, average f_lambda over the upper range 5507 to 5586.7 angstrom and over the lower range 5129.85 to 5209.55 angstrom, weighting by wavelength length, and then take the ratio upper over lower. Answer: 1.84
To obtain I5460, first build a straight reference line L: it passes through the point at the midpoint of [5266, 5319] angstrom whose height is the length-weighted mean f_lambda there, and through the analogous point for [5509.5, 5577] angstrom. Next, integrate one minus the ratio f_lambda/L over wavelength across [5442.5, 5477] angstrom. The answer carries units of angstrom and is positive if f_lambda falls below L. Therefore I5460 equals 0.9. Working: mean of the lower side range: 26.7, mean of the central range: 29.3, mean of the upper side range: 31.8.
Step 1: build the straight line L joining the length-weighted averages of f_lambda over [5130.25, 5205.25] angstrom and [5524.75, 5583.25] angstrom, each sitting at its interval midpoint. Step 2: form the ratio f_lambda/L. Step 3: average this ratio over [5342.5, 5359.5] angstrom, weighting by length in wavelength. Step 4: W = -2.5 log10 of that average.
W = -0.17 mag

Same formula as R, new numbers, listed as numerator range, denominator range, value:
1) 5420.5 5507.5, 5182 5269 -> 1.33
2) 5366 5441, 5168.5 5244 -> 1.44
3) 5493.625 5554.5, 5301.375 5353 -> 1.15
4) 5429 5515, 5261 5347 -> 1.14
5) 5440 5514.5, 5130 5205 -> 1.69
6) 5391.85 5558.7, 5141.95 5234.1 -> 1.61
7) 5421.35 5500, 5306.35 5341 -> 1.11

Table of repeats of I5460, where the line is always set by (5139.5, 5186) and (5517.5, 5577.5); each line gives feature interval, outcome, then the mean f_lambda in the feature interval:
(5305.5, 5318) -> -4.01 angstrom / 29.8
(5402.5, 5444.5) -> -4.63 angstrom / 30.2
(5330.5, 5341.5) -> -1.58 angstrom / 26.9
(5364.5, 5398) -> -3.59 angstrom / 28.2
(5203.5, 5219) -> -1.00 angstrom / 19.6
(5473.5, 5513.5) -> 0.38 angstrom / 29.8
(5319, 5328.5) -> -0.87 angstrom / 25.1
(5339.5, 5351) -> -1.49 angstrom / 27.1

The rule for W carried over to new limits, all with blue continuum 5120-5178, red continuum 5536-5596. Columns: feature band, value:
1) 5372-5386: -0.16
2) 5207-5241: -0.20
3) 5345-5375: -0.16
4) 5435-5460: -0.07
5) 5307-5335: -0.17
